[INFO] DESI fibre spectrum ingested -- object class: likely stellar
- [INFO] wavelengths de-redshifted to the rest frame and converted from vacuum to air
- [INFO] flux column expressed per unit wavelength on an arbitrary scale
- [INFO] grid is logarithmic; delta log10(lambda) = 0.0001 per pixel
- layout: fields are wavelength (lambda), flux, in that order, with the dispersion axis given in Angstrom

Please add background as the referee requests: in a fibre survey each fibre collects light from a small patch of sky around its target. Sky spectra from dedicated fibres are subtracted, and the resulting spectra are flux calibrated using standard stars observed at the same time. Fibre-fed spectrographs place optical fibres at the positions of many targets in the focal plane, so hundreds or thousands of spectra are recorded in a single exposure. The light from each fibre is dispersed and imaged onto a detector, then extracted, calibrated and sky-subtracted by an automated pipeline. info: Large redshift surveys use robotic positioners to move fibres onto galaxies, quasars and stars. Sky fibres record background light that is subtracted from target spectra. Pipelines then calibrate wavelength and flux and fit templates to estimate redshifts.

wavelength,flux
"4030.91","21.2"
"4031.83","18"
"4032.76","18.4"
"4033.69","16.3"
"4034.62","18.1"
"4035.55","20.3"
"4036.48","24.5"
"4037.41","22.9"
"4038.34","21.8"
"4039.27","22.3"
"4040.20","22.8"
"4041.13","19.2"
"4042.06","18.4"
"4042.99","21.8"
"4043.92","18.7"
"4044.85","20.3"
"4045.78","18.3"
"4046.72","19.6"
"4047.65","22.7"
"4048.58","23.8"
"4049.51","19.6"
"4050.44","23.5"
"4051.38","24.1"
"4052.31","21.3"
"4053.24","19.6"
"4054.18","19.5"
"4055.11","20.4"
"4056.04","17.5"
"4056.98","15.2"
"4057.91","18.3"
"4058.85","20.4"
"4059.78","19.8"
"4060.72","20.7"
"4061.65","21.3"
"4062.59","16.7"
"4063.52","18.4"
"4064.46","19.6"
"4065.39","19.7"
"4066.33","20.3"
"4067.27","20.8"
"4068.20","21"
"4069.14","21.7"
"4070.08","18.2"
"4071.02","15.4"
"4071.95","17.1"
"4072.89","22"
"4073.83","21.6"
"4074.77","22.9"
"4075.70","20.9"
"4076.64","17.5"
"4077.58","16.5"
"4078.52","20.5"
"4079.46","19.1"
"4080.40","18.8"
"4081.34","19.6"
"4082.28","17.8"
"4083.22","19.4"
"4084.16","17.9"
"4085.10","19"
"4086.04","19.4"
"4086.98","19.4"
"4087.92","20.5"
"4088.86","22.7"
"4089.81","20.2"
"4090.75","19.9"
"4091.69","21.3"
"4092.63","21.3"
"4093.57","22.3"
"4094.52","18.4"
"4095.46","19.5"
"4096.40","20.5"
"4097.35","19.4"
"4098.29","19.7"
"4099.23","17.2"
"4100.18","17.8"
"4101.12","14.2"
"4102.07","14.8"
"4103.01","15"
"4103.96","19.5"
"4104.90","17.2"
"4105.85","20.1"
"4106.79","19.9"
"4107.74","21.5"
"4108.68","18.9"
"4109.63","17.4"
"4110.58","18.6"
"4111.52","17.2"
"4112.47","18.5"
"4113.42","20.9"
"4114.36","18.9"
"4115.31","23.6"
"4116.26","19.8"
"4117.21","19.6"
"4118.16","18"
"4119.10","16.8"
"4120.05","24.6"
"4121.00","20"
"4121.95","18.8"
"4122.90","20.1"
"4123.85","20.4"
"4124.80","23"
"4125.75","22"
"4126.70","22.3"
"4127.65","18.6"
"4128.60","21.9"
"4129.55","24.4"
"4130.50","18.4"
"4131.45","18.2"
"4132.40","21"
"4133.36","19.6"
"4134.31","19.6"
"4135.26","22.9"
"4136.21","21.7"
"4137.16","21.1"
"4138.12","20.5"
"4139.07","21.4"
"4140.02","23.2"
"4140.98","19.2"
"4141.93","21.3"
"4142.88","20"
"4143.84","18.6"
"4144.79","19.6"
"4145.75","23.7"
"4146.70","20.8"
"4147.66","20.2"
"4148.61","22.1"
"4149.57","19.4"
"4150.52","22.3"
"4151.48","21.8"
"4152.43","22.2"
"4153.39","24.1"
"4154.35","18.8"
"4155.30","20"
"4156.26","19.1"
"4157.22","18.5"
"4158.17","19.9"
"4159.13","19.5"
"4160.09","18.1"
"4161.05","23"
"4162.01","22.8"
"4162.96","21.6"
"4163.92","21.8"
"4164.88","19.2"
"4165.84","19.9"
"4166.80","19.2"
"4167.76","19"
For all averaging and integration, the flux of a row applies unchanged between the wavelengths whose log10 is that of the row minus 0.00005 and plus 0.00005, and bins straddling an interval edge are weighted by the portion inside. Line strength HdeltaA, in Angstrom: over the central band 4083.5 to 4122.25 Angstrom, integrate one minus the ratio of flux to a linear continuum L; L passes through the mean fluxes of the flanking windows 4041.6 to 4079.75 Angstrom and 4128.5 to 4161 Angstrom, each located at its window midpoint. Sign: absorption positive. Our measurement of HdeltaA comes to 1.9 Angstrom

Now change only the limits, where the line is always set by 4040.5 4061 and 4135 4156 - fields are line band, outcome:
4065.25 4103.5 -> 2.2 Angstrom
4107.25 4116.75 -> 0.6 Angstrom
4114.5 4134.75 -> 0.4 Angstrom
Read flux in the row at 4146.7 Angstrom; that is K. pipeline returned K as 20.8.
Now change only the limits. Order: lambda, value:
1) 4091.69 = 21.3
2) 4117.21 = 19.6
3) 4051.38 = 24.1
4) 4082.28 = 17.8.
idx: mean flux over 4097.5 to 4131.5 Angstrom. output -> 19.4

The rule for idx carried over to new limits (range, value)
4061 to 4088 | 19.4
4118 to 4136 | 20.6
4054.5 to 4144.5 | 19.7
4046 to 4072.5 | 19.9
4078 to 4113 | 19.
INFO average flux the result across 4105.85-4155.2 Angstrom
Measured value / 20.5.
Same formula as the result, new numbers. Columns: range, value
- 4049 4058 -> 20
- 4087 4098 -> 20.5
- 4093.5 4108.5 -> 18.5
